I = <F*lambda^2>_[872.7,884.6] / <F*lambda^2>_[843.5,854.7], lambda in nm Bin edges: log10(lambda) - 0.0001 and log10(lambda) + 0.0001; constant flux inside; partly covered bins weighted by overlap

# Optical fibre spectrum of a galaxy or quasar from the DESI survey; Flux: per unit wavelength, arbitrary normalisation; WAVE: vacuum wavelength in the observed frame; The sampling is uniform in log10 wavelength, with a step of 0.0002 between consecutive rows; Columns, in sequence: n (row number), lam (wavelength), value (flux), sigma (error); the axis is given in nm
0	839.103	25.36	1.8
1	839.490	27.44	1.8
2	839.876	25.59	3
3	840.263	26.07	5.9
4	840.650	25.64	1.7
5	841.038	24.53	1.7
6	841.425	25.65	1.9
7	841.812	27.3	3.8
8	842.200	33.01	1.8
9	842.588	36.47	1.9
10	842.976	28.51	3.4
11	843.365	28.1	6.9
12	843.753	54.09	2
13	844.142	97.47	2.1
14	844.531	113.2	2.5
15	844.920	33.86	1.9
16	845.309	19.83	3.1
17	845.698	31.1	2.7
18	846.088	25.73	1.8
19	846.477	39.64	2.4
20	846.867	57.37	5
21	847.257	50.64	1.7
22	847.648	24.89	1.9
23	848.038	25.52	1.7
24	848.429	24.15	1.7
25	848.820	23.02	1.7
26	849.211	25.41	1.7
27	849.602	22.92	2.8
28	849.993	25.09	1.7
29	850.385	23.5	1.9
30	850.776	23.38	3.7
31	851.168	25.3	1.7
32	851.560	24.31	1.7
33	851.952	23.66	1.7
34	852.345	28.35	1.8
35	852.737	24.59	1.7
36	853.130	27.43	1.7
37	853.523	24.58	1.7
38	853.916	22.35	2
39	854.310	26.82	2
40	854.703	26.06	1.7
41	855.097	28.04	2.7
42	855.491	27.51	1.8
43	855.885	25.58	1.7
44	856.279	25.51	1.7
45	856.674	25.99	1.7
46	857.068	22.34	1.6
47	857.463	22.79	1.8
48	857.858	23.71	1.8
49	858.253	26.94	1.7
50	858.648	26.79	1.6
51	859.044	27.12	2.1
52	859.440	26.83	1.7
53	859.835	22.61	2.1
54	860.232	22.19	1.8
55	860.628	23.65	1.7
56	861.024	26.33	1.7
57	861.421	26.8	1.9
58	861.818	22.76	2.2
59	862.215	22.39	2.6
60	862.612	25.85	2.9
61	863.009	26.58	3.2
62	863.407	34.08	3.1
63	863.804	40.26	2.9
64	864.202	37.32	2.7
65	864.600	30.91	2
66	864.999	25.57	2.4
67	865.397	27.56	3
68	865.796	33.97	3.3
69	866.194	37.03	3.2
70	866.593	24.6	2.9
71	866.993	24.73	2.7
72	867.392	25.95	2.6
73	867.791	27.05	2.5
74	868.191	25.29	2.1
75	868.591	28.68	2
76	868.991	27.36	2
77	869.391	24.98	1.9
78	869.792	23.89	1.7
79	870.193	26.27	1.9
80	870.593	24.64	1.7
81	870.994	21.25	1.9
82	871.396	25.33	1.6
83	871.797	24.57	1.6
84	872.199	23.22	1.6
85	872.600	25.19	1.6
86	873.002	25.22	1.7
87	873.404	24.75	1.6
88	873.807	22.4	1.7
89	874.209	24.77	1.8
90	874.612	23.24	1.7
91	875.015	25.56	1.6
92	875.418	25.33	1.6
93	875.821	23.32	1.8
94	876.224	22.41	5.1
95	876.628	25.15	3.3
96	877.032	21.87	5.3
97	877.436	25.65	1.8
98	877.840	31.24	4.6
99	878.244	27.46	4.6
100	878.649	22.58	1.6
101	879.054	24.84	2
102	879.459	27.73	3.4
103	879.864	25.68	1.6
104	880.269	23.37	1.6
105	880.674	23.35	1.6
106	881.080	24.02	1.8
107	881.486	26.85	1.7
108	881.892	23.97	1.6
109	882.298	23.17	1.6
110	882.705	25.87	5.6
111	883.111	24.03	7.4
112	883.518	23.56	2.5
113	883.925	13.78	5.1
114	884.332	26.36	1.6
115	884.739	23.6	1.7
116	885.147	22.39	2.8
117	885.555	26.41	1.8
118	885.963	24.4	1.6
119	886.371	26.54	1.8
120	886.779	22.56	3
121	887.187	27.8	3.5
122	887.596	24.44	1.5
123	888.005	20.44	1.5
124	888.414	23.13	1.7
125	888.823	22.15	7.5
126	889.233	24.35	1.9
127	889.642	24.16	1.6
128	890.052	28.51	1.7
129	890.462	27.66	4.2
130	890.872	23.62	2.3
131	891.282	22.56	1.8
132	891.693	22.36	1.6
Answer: 0.76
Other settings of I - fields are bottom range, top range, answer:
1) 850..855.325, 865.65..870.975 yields 1.11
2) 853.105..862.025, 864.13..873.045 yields 1.09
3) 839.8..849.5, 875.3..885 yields 0.71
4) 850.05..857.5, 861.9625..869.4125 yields 1.18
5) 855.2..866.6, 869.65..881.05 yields 0.93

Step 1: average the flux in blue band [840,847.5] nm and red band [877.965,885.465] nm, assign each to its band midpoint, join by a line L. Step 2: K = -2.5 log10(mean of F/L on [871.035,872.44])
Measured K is 0.18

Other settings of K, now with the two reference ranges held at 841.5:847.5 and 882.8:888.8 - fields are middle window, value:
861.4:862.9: 0.413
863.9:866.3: 0.061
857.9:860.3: 0.409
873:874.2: 0.231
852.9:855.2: 0.469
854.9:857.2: 0.435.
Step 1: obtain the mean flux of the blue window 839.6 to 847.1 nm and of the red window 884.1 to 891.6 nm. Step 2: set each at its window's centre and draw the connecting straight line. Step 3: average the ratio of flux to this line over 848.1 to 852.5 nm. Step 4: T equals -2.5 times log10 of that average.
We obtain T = 0.46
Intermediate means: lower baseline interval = 39.6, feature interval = 24.5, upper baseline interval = 24.4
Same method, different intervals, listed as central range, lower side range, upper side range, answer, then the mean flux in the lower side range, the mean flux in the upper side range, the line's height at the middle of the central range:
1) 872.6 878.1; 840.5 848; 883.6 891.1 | 0.16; 40.7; 24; 28.6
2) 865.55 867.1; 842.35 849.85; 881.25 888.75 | 0.04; 39.9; 23.8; 31.6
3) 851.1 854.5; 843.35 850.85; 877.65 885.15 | 0.40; 38.9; 24.5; 36.5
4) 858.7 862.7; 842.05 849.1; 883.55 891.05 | 0.38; 41.3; 24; 35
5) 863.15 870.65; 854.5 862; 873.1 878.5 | -0.16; 25.2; 24.8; 25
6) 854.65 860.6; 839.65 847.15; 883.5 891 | 0.34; 39.7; 24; 34.6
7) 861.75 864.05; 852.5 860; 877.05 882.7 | -0.15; 25.5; 25.3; 25.4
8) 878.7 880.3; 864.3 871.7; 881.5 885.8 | -0.04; 27.1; 23.5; 24.4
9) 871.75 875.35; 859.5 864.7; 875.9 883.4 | 0.07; 27.8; 24.9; 25.9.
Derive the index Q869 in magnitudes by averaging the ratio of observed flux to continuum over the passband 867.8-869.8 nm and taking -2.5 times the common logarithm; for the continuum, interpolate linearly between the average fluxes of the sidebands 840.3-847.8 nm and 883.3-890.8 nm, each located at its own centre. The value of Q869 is 0.18 mag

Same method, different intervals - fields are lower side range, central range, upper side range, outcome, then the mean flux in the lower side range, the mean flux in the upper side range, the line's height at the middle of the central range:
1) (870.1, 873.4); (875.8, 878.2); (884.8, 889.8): -0.04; 24.4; 24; 24.3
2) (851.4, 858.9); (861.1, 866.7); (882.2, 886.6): -0.19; 25.5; 23.7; 24.9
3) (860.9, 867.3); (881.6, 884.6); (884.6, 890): 0.09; 29.2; 24.2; 25.1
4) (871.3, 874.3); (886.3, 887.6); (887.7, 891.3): -0.05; 24.4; 24.2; 24.2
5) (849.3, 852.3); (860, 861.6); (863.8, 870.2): 0.10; 24.3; 28.6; 27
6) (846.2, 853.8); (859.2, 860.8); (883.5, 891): 0.14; 28.5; 24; 27.3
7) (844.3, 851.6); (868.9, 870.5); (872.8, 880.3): 0.07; 34.1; 24.9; 27.1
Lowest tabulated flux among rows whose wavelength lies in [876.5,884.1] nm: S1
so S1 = 13.78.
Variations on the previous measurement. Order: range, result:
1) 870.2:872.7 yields 21.25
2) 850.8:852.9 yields 23.66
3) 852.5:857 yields 22.35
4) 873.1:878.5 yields 21.87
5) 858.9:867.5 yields 22.19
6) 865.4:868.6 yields 24.6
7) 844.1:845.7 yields 19.83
